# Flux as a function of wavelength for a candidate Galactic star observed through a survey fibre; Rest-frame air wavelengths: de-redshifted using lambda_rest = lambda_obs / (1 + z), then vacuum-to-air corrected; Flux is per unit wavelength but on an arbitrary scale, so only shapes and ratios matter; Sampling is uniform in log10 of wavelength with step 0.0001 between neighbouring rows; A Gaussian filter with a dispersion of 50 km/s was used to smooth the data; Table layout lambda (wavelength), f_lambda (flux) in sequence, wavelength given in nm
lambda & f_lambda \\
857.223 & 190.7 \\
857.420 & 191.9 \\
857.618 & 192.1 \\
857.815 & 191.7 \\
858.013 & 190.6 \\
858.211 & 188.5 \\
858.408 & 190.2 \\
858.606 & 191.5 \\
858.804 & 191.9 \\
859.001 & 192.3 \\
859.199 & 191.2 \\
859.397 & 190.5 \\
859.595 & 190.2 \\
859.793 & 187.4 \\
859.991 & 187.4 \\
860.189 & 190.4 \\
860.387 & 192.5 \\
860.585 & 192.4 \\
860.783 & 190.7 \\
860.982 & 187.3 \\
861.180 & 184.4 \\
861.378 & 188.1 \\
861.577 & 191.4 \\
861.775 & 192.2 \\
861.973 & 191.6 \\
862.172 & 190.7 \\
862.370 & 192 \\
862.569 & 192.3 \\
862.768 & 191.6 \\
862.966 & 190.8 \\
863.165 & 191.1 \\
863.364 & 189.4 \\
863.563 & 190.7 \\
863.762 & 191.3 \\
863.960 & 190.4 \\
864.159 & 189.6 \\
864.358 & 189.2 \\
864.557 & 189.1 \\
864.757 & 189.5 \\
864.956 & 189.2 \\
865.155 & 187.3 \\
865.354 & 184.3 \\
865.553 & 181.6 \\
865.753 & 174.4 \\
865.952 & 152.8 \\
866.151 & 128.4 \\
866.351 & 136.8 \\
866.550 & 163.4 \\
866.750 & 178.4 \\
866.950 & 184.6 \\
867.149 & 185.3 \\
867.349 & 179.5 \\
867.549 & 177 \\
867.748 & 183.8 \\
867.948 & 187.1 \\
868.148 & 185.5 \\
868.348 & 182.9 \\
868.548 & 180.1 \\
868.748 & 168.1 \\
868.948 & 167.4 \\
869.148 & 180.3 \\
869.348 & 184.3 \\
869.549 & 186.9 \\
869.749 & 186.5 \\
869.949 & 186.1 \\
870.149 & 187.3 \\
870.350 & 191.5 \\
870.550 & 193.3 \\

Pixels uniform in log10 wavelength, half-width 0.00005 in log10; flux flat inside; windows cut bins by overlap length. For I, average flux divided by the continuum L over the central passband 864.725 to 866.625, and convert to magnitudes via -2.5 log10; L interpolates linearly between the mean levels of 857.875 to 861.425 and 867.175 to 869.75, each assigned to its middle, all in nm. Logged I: 0.10 mag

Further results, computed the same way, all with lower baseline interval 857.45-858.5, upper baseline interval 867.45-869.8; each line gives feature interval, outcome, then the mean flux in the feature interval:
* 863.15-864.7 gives -0.03 mag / 190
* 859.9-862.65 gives -0.02 mag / 190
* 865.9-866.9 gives 0.19 mag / 153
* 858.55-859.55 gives -0.01 mag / 191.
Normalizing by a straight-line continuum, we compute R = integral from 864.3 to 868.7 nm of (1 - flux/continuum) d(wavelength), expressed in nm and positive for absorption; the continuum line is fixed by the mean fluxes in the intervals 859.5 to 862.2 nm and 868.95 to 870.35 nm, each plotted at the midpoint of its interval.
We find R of 0.23 nm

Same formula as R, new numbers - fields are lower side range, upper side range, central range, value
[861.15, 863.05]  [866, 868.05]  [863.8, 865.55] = -0.081 nm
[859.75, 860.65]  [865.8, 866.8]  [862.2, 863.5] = -0.132 nm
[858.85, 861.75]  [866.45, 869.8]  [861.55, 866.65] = 0.081 nm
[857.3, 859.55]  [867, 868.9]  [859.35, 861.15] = -0.005 nm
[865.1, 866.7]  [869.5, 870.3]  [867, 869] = -0.050 nm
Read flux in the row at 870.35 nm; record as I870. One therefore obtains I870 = 191.5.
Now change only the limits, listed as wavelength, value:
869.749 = 186.5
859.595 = 190.2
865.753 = 174.4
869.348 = 184.3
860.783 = 190.7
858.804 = 191.9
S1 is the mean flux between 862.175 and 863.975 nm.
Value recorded 191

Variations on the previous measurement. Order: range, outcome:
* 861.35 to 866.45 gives 183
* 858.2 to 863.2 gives 190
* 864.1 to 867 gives 174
